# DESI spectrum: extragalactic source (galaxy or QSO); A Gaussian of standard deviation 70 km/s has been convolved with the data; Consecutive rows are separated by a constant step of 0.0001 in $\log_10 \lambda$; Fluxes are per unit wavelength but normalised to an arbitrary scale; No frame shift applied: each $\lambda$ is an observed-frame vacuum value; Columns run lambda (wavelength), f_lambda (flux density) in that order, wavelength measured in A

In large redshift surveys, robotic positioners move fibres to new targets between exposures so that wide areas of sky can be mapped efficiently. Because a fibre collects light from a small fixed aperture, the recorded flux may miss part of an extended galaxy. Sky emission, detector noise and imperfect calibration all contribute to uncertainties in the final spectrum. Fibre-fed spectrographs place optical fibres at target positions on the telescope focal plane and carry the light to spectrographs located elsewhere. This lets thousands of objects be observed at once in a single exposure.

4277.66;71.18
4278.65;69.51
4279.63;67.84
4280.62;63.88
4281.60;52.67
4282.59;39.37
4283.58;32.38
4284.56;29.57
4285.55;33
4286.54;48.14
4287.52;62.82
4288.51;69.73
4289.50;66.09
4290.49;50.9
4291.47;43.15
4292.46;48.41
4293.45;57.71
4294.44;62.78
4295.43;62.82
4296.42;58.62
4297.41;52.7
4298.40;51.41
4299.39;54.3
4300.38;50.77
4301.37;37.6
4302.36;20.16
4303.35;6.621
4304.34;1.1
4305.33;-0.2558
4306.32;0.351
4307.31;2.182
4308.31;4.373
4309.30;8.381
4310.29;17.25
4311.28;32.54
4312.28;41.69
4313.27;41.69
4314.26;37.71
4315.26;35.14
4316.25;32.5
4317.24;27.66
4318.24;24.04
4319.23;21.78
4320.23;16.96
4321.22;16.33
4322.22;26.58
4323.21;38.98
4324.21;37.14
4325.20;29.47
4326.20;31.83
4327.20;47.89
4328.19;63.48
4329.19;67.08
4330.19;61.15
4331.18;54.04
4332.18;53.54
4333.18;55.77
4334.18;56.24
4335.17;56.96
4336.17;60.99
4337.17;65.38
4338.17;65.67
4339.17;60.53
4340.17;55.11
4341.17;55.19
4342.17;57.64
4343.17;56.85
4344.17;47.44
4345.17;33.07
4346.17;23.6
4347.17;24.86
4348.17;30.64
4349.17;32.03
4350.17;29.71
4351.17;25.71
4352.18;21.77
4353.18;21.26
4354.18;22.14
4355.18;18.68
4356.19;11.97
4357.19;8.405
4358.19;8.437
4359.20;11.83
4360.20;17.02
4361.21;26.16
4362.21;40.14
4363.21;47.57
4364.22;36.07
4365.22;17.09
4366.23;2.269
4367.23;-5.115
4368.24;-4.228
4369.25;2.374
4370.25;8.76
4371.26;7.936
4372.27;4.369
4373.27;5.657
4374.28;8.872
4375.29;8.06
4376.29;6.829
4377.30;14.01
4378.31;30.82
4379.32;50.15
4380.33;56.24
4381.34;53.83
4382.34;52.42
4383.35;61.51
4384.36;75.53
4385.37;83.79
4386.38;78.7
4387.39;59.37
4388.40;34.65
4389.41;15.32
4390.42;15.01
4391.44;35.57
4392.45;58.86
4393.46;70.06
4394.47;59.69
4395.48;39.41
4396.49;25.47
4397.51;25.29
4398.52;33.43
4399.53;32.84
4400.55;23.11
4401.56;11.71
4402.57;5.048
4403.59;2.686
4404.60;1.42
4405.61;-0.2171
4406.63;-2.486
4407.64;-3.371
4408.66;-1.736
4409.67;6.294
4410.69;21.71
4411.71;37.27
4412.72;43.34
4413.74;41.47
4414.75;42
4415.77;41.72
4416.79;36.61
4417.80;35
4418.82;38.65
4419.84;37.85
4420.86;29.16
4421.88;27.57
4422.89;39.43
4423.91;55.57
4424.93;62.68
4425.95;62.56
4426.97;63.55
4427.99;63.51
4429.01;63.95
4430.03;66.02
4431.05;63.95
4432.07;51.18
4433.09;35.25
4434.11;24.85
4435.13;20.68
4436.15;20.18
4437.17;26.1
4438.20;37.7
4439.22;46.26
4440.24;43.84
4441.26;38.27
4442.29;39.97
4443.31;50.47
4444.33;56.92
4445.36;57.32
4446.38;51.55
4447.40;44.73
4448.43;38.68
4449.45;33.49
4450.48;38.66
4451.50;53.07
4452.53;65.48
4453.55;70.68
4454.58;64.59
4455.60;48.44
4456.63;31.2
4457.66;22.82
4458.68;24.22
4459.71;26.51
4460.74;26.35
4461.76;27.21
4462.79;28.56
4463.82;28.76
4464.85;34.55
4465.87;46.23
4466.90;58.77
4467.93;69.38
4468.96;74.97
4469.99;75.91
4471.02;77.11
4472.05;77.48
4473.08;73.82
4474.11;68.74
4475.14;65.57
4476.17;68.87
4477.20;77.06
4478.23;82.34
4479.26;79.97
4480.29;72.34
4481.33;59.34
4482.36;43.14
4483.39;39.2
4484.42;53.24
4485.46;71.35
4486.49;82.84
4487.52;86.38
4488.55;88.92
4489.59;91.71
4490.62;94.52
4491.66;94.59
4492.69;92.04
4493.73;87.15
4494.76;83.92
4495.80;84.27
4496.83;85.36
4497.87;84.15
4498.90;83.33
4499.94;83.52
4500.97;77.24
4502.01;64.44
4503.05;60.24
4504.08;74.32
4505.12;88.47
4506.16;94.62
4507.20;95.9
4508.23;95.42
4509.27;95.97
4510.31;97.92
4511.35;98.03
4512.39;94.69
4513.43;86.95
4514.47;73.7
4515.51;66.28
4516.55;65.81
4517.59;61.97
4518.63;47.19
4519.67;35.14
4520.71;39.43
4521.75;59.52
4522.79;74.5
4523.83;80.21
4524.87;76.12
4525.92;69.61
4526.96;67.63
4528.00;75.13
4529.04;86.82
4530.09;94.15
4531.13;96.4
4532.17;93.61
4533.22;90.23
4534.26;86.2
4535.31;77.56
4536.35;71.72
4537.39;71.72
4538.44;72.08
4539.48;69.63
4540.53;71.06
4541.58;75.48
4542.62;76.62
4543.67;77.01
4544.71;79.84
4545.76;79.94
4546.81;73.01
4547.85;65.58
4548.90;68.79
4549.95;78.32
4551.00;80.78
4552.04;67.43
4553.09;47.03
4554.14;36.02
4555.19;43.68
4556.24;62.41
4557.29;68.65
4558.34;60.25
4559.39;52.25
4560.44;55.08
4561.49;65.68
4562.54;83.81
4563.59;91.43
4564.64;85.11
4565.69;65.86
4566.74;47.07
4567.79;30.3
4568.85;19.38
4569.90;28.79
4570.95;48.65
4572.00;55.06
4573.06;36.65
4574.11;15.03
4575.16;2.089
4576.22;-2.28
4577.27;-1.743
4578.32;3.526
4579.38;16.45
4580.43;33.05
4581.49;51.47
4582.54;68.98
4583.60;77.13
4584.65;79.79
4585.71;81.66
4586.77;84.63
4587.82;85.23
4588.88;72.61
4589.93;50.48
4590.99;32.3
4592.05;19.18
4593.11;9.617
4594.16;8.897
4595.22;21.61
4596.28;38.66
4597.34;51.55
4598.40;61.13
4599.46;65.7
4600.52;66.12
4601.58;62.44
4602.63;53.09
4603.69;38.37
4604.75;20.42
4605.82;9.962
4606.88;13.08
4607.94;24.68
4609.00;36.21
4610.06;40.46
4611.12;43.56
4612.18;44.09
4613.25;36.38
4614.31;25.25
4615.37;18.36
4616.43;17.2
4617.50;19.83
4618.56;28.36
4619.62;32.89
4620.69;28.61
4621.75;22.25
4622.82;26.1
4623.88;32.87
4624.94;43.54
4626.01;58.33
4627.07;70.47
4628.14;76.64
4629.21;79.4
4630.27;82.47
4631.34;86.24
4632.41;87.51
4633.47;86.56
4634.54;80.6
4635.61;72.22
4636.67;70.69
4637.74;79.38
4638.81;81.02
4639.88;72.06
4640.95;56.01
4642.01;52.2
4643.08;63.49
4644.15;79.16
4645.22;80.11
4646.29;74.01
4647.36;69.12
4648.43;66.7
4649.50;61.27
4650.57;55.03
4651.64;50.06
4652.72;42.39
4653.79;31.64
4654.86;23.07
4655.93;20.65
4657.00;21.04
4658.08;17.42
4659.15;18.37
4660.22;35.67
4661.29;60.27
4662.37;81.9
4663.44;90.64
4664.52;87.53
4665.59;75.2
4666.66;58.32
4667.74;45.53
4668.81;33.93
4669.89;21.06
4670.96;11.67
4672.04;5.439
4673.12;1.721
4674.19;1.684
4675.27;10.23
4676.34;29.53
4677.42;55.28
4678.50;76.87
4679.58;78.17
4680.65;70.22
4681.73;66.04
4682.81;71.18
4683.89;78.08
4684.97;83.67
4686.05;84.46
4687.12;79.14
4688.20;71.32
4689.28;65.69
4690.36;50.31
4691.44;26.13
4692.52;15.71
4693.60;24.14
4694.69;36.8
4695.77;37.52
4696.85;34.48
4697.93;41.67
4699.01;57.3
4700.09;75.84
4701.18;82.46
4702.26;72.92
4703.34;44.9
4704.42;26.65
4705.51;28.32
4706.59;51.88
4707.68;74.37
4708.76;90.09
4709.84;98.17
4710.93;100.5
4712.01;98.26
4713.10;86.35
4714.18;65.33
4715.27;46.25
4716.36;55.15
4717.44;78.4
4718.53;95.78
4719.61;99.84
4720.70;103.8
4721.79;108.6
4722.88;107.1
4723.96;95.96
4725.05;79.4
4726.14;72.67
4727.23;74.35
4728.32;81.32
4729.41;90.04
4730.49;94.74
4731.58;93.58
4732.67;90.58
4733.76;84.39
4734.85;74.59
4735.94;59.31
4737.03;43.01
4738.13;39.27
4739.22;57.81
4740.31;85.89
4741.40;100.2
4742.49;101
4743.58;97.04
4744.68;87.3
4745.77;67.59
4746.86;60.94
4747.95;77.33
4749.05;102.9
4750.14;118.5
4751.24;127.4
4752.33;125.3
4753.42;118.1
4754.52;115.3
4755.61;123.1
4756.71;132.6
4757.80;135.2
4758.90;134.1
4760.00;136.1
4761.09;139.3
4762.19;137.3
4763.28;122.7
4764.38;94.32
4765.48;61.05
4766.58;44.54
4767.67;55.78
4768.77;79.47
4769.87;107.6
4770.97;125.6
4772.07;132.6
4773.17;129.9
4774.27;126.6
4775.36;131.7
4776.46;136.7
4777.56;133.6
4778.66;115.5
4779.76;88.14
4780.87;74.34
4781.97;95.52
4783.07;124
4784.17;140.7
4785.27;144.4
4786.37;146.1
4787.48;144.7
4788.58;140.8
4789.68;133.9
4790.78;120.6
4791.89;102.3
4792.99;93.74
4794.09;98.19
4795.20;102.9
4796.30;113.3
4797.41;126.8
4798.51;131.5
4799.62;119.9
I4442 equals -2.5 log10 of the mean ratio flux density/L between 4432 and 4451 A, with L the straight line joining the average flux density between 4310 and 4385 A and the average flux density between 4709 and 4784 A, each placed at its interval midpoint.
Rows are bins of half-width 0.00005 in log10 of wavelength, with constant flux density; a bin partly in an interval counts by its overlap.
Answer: 0.221 mag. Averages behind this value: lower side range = 33.4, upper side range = 97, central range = 39.6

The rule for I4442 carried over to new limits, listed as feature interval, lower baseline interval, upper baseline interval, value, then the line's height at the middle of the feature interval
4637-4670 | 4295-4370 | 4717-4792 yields 0.48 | 86.2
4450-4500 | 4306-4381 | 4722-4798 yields -0.19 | 53.5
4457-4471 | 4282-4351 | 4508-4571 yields 0.36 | 59.8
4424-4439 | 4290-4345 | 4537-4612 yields -0.06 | 45.1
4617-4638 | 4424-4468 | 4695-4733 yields 0.13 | 65.2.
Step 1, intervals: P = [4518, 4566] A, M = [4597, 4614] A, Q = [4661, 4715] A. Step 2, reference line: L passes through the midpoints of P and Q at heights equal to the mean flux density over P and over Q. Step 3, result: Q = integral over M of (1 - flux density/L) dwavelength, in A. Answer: 6.1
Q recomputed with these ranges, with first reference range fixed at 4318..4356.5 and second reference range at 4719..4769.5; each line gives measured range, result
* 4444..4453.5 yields 1.0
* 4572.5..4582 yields 7.2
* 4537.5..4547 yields -1.0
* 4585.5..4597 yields 4.5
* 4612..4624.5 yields 8.1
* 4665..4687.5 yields 9.5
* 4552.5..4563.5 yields 1.7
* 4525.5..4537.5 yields -2.9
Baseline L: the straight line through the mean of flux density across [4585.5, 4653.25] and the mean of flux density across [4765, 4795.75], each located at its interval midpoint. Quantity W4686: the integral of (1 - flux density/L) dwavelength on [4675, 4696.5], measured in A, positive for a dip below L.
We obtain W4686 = 5.7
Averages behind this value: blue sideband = 51.5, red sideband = 112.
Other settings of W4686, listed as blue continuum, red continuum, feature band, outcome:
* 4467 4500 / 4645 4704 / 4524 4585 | 5.9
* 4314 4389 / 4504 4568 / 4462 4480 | -1.1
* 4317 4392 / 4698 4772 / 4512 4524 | -1.5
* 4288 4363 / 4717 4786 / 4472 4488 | -2.3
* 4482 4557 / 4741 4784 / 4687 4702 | 7.5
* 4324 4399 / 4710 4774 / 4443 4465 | 3.6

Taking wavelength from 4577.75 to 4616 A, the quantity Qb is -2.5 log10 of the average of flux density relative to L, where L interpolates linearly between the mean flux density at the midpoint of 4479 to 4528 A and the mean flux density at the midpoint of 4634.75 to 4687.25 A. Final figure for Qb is 0.424 mag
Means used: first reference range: 76.2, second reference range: 54.1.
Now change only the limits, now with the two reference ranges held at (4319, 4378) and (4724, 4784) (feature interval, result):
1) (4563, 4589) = 0.428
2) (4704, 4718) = 0.303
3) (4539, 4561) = -0.023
